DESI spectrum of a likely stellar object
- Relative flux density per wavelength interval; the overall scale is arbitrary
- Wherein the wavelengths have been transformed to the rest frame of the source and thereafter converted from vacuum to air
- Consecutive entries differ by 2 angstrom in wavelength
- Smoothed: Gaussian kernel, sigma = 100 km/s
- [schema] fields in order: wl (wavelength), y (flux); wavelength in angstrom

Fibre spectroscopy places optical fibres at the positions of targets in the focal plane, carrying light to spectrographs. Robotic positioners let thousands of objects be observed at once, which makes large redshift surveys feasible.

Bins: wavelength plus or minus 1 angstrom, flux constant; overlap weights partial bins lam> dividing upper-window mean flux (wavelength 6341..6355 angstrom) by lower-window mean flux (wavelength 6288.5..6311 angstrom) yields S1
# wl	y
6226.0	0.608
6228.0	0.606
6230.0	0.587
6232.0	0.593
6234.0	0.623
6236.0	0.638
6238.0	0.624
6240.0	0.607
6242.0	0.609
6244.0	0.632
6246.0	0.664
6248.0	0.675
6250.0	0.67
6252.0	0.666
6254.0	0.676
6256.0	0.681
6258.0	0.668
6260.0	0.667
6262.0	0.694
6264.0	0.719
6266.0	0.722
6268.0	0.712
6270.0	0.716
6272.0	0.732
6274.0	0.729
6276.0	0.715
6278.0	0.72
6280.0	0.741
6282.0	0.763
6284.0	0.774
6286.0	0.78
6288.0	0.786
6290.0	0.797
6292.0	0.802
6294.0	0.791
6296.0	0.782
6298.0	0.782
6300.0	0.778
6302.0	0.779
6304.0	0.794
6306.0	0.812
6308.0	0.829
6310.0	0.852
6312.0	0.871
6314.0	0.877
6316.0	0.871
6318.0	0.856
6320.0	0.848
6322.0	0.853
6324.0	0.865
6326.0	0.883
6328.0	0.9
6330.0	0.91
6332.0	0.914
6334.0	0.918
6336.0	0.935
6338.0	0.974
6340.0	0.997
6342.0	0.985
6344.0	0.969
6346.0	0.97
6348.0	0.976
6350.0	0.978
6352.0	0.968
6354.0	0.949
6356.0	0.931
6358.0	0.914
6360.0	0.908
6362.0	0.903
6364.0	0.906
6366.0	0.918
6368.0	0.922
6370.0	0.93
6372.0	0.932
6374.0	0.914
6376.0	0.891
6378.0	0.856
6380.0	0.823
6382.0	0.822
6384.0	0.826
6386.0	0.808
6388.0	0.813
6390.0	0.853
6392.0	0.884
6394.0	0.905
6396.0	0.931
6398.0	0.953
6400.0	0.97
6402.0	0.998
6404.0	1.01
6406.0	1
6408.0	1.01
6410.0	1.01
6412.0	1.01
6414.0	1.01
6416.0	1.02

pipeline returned 1.2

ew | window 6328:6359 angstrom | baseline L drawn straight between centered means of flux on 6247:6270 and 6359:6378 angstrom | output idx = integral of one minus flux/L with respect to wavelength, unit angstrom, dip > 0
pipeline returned -3.3 angstrom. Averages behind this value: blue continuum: 0.688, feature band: 0.951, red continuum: 0.911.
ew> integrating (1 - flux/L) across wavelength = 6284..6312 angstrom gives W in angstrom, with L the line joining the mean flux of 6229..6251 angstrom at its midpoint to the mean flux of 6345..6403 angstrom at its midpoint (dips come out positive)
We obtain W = -1.8 angstrom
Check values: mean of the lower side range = 0.629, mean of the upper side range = 0.909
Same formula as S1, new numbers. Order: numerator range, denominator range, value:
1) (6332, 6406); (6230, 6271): 1.39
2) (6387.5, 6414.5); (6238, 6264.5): 1.45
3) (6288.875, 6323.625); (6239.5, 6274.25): 1.21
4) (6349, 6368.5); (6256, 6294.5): 1.26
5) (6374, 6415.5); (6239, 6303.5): 1.28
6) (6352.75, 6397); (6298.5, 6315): 1.08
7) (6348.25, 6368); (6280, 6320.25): 1.15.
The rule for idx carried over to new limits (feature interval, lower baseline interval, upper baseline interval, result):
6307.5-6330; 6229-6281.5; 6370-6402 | -2.6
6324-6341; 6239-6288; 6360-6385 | -2.2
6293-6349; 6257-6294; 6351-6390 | -4.6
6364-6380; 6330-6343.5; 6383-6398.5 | -0.1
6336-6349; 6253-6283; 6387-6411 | -2.0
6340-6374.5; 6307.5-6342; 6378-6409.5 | -1.6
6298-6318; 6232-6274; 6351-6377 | -0.8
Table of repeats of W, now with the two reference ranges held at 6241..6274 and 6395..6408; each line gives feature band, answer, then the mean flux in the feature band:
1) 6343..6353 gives -1.2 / 0.972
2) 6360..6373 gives -0.1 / 0.918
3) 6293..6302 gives -0.2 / 0.783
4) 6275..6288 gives -0.3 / 0.752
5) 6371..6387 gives 1.3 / 0.859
